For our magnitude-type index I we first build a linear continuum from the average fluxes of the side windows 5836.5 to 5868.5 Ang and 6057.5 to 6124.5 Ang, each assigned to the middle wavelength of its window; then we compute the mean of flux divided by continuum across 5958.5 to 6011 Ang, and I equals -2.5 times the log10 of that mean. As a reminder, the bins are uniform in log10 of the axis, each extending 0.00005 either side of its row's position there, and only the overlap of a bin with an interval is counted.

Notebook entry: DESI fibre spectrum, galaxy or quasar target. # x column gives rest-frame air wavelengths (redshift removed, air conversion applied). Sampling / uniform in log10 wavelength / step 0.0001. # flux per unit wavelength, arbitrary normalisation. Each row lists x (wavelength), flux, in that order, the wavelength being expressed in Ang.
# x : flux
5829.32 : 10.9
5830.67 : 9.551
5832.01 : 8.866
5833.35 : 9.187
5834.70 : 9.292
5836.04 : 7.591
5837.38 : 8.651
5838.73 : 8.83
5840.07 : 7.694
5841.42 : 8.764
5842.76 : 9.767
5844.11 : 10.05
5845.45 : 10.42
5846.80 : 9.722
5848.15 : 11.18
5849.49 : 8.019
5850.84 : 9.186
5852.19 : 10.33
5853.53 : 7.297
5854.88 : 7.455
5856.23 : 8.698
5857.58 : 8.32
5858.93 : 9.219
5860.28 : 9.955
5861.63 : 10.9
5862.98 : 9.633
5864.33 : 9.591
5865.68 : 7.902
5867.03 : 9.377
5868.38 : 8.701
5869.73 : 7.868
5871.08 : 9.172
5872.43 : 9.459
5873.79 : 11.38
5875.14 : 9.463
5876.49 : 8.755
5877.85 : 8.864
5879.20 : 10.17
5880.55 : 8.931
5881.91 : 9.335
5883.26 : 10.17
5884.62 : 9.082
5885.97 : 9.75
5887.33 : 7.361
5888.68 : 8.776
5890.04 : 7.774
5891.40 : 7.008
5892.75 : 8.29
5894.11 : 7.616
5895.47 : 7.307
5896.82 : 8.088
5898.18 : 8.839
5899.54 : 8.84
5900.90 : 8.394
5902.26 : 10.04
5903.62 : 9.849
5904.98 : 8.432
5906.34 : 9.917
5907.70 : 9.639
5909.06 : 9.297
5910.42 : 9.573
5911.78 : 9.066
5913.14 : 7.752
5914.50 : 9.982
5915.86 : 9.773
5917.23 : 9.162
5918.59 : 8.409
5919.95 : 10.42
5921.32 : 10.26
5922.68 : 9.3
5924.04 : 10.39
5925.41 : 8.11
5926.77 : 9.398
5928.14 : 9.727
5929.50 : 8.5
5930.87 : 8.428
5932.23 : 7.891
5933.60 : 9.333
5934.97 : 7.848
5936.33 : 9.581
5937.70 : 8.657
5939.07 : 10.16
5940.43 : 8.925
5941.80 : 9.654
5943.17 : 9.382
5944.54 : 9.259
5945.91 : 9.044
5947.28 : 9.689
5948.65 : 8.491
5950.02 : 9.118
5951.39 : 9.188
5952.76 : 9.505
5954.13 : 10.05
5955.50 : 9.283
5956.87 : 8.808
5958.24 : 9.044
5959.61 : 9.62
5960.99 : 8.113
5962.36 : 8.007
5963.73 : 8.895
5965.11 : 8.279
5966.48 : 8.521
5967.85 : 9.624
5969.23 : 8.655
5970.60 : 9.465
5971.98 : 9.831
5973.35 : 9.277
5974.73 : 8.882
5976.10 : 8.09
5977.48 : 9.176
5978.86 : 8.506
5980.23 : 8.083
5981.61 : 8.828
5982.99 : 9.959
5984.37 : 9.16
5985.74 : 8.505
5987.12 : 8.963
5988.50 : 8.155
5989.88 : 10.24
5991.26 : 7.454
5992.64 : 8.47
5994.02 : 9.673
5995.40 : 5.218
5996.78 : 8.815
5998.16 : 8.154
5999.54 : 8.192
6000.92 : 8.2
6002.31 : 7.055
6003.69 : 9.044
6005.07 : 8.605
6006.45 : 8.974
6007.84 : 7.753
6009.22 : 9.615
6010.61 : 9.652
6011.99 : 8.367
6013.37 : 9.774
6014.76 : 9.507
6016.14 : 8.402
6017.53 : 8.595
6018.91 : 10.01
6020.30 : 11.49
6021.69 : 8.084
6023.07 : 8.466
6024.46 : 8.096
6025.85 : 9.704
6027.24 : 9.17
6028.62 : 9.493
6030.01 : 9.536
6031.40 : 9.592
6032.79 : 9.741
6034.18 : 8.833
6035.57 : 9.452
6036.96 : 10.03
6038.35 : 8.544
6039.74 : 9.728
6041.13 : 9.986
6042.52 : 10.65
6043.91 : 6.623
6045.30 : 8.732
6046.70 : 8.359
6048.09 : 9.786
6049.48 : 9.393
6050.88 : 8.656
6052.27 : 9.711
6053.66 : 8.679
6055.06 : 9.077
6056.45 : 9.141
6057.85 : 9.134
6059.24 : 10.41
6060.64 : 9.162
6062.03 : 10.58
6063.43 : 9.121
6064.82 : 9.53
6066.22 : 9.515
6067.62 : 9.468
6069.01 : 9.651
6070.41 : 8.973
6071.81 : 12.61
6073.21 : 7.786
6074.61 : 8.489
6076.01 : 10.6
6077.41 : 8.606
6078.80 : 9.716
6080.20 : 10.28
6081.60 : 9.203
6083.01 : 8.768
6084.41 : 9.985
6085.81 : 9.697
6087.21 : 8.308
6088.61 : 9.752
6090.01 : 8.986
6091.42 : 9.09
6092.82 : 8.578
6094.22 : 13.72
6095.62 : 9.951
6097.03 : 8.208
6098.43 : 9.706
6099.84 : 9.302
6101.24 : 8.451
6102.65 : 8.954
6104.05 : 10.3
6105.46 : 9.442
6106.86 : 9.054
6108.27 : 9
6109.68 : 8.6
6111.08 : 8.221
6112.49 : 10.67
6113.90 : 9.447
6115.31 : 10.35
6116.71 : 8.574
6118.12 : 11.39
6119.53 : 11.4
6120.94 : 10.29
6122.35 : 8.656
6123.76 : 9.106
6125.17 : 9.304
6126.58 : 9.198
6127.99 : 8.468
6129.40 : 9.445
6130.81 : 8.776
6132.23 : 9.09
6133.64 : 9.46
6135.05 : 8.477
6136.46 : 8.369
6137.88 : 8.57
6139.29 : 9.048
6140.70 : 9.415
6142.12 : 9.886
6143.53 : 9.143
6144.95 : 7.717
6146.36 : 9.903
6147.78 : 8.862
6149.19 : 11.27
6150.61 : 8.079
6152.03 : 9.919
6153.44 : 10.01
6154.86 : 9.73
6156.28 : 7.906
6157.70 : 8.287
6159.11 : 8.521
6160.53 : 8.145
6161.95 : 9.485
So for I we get 0.08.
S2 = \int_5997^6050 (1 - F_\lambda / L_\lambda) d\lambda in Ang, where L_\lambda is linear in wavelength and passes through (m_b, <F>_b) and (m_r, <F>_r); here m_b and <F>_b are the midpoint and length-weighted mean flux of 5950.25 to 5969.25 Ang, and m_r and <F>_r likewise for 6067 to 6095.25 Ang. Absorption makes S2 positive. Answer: 1.6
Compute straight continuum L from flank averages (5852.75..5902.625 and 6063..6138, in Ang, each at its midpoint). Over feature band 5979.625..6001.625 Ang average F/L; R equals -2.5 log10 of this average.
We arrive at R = 0.08 mag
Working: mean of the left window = 8.85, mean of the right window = 9.43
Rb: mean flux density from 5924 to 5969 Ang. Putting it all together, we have 9.02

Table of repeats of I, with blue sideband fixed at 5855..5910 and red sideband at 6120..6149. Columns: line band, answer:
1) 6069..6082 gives -0.06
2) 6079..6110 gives -0.04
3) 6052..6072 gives -0.06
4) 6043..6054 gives 0.04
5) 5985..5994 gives 0.04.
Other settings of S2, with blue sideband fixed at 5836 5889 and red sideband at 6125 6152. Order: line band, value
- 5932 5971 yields 0.4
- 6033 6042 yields -0.3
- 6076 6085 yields -0.4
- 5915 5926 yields -0.4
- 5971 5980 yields 0.2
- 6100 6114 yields -0.2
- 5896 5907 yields 0.2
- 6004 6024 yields 0.1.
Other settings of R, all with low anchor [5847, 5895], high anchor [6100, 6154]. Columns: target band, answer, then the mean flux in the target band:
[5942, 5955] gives -0.03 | 9.31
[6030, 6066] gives -0.01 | 9.31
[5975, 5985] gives 0.04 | 8.83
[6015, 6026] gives 0.01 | 9.09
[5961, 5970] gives 0.06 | 8.64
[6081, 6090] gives 0.00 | 9.26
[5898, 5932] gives -0.02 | 9.25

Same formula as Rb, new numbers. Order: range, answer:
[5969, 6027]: 8.79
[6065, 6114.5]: 9.46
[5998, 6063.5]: 9.11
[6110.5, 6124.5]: 9.82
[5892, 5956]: 9.1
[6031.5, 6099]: 9.43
